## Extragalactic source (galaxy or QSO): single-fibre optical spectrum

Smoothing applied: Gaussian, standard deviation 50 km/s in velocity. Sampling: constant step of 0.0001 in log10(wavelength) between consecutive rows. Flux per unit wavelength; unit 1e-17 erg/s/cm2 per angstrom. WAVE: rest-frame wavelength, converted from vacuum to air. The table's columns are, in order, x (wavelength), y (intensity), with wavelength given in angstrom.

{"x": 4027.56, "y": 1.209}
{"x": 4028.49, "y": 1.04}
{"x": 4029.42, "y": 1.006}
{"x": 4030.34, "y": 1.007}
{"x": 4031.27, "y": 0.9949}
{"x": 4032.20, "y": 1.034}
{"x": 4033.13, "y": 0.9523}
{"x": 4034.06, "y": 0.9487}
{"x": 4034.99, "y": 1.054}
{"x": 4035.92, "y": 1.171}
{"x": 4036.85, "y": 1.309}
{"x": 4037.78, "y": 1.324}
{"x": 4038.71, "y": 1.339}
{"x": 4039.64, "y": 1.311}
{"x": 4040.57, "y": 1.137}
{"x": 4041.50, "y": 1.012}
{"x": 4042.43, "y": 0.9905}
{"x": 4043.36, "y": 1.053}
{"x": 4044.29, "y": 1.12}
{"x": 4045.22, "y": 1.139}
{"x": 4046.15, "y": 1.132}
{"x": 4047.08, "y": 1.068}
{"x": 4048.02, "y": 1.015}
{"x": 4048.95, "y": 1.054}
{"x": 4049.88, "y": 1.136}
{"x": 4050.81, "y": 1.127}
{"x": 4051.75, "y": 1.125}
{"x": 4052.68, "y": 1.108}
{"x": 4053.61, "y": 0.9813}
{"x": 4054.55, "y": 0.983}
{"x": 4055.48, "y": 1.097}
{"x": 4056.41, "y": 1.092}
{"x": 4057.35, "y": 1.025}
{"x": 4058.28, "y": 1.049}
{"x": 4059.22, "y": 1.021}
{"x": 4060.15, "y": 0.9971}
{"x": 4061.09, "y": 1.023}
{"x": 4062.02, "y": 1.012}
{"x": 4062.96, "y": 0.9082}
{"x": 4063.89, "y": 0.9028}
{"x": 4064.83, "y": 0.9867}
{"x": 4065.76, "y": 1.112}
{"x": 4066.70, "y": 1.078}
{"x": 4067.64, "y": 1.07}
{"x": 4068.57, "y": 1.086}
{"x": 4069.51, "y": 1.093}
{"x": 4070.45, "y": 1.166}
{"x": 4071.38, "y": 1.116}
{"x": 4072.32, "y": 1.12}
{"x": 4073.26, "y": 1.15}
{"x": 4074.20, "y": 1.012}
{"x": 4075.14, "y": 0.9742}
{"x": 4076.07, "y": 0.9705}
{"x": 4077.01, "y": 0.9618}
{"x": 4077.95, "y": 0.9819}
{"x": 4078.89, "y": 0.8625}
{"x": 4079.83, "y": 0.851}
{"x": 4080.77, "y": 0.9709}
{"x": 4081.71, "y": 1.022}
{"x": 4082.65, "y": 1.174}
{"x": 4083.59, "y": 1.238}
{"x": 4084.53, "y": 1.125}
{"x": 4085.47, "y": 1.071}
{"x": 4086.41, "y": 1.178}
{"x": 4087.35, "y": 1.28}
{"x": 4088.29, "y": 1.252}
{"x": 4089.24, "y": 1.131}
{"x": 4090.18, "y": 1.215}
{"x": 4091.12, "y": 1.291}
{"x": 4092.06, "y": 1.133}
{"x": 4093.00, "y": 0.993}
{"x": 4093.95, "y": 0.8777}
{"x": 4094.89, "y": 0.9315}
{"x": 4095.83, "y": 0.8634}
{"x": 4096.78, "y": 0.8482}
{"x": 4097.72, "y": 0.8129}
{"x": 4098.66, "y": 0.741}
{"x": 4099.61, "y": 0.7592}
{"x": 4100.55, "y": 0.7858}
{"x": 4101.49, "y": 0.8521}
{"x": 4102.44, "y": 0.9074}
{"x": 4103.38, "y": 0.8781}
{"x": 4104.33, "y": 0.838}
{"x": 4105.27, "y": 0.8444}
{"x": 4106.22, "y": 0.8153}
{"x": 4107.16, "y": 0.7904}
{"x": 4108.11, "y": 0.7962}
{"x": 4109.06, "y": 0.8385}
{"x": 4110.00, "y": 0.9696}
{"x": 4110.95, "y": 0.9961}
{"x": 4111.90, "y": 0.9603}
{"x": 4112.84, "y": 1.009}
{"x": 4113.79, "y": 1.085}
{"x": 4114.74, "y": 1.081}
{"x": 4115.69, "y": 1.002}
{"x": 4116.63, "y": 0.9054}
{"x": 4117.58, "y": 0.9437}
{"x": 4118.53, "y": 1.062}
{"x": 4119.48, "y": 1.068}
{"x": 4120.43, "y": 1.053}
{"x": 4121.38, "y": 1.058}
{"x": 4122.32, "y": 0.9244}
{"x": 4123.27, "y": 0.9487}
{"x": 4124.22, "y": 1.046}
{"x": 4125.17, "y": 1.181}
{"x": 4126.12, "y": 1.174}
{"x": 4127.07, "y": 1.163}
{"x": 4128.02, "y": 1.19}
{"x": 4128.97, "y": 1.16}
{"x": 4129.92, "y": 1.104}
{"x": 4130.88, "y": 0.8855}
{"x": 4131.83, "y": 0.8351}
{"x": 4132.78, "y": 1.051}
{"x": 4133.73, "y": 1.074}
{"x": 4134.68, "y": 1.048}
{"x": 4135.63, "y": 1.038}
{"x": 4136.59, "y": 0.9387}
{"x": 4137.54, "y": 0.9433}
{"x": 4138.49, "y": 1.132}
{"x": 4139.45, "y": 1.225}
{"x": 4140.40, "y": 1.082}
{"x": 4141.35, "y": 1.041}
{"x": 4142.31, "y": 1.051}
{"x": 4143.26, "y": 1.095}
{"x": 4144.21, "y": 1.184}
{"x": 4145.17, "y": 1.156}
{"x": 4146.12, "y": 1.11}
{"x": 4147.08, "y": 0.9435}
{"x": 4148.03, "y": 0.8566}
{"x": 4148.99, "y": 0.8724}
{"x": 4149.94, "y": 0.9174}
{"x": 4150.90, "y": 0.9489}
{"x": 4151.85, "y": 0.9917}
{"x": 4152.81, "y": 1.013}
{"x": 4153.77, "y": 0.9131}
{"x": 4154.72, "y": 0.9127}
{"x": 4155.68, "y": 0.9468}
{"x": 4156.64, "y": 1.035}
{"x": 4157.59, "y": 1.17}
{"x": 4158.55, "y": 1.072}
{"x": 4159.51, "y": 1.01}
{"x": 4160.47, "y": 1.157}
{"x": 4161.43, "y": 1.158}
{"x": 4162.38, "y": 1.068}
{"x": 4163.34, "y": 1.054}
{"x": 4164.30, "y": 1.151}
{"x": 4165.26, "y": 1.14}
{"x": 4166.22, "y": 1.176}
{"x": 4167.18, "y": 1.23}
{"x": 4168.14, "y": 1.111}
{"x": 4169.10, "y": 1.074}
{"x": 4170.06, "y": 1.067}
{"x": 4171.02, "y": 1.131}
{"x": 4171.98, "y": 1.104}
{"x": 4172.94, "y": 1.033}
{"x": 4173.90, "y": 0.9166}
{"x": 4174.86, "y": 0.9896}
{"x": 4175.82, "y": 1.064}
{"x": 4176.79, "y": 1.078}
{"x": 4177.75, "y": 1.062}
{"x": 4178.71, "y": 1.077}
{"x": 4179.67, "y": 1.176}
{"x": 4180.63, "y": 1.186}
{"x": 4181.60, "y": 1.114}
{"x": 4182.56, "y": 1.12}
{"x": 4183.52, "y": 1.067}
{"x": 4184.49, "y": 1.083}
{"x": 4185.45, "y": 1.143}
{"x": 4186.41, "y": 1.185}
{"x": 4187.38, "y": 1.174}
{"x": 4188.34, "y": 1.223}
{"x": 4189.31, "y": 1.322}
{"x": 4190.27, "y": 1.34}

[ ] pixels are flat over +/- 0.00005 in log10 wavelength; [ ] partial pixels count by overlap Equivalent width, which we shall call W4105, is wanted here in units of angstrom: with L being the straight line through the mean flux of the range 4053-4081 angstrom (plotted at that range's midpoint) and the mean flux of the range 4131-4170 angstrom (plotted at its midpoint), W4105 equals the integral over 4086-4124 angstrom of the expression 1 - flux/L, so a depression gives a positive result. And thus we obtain 2.41 angstrom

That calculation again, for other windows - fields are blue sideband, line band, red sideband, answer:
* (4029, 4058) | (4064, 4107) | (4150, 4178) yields 2.94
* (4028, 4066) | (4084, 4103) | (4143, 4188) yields 1.20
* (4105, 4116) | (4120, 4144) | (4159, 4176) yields -1.62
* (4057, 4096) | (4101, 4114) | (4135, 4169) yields 1.97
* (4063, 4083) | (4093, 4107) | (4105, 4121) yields 1.94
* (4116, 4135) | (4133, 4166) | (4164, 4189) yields 0.98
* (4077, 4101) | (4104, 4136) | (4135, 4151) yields 0.83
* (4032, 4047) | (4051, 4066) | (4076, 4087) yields 0.83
